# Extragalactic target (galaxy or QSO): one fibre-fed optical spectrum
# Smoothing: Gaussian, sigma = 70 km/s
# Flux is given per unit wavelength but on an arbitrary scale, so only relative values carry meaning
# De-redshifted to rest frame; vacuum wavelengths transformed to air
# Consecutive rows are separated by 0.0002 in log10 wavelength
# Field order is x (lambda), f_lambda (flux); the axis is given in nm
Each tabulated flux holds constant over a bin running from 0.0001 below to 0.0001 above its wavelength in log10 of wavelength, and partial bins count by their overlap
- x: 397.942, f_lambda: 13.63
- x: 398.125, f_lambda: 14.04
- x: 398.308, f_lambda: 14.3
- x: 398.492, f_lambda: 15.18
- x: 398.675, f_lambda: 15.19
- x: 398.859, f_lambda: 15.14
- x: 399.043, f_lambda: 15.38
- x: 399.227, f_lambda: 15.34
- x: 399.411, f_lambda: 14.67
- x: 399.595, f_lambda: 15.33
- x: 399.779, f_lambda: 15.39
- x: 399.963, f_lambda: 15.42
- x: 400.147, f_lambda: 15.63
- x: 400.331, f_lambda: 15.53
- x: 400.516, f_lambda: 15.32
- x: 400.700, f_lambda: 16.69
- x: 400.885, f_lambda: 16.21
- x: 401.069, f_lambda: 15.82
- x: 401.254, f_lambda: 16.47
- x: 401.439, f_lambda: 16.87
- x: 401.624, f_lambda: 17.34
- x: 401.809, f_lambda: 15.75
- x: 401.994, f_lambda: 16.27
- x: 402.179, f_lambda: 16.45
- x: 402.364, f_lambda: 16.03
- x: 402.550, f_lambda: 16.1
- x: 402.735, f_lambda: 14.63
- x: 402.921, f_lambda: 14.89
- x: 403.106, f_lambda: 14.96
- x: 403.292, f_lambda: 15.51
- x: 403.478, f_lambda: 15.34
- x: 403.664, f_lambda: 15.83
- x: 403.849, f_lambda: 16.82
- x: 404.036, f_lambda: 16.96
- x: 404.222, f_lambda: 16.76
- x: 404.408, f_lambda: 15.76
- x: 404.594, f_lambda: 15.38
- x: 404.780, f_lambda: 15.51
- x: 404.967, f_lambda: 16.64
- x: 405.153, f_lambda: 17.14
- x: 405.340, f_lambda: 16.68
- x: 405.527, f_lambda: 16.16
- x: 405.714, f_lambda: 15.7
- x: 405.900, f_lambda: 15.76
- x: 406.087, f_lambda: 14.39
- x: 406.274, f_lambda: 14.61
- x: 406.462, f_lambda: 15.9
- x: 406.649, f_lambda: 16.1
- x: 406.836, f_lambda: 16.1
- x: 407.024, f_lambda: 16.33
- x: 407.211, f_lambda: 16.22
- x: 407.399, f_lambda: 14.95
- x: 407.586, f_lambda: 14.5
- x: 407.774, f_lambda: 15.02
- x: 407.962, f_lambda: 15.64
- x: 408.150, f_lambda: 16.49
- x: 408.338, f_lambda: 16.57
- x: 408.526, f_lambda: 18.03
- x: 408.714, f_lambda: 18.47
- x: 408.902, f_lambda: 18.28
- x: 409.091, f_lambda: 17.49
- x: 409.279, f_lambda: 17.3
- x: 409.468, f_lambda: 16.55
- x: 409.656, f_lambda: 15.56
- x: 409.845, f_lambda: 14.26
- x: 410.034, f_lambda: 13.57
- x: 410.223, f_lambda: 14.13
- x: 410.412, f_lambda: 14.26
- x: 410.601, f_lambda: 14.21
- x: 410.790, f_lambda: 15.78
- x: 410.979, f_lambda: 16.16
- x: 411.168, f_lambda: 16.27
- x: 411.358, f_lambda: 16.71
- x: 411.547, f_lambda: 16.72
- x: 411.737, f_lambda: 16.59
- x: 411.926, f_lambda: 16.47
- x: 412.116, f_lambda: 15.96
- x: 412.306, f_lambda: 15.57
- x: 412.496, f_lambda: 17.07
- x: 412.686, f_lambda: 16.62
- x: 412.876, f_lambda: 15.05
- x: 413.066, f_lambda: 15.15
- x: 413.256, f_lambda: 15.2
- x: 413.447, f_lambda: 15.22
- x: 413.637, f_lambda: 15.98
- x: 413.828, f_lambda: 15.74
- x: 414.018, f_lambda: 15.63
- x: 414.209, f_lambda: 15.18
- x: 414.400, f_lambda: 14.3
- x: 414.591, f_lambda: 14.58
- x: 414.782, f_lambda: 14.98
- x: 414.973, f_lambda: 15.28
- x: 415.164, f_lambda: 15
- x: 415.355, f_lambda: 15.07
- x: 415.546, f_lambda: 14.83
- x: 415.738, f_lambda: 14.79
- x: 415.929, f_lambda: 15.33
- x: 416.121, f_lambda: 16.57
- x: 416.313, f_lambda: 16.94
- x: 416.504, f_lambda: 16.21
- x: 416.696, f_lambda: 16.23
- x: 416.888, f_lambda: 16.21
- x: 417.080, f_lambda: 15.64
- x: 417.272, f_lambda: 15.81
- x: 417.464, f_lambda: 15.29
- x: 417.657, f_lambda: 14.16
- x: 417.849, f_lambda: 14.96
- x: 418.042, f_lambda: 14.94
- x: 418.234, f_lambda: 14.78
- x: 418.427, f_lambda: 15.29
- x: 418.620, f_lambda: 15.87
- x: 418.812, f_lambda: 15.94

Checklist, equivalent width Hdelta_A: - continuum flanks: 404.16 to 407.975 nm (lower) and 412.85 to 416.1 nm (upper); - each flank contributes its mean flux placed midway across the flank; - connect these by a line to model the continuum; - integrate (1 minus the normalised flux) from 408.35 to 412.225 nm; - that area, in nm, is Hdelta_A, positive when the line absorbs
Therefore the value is -0.17 nm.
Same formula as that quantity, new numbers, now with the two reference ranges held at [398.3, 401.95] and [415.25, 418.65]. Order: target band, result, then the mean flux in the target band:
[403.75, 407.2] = -0.09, 16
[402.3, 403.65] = 0.02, 15.4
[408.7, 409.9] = -0.10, 16.8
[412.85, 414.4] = 0.02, 15.3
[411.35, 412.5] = -0.06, 16.4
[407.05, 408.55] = -0.02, 15.9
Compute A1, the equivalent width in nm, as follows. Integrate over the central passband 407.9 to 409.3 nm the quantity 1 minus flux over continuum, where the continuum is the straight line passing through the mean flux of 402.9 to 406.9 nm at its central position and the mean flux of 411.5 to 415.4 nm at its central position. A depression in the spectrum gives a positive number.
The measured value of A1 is -0.14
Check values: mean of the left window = 15.9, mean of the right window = 15.6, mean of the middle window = 17.3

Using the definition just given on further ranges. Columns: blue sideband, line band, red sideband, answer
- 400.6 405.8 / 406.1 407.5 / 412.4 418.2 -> 0.022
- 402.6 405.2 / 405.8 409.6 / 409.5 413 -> -0.120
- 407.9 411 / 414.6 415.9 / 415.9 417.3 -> 0.094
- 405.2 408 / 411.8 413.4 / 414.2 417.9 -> -0.043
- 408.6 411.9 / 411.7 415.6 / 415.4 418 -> 0.078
